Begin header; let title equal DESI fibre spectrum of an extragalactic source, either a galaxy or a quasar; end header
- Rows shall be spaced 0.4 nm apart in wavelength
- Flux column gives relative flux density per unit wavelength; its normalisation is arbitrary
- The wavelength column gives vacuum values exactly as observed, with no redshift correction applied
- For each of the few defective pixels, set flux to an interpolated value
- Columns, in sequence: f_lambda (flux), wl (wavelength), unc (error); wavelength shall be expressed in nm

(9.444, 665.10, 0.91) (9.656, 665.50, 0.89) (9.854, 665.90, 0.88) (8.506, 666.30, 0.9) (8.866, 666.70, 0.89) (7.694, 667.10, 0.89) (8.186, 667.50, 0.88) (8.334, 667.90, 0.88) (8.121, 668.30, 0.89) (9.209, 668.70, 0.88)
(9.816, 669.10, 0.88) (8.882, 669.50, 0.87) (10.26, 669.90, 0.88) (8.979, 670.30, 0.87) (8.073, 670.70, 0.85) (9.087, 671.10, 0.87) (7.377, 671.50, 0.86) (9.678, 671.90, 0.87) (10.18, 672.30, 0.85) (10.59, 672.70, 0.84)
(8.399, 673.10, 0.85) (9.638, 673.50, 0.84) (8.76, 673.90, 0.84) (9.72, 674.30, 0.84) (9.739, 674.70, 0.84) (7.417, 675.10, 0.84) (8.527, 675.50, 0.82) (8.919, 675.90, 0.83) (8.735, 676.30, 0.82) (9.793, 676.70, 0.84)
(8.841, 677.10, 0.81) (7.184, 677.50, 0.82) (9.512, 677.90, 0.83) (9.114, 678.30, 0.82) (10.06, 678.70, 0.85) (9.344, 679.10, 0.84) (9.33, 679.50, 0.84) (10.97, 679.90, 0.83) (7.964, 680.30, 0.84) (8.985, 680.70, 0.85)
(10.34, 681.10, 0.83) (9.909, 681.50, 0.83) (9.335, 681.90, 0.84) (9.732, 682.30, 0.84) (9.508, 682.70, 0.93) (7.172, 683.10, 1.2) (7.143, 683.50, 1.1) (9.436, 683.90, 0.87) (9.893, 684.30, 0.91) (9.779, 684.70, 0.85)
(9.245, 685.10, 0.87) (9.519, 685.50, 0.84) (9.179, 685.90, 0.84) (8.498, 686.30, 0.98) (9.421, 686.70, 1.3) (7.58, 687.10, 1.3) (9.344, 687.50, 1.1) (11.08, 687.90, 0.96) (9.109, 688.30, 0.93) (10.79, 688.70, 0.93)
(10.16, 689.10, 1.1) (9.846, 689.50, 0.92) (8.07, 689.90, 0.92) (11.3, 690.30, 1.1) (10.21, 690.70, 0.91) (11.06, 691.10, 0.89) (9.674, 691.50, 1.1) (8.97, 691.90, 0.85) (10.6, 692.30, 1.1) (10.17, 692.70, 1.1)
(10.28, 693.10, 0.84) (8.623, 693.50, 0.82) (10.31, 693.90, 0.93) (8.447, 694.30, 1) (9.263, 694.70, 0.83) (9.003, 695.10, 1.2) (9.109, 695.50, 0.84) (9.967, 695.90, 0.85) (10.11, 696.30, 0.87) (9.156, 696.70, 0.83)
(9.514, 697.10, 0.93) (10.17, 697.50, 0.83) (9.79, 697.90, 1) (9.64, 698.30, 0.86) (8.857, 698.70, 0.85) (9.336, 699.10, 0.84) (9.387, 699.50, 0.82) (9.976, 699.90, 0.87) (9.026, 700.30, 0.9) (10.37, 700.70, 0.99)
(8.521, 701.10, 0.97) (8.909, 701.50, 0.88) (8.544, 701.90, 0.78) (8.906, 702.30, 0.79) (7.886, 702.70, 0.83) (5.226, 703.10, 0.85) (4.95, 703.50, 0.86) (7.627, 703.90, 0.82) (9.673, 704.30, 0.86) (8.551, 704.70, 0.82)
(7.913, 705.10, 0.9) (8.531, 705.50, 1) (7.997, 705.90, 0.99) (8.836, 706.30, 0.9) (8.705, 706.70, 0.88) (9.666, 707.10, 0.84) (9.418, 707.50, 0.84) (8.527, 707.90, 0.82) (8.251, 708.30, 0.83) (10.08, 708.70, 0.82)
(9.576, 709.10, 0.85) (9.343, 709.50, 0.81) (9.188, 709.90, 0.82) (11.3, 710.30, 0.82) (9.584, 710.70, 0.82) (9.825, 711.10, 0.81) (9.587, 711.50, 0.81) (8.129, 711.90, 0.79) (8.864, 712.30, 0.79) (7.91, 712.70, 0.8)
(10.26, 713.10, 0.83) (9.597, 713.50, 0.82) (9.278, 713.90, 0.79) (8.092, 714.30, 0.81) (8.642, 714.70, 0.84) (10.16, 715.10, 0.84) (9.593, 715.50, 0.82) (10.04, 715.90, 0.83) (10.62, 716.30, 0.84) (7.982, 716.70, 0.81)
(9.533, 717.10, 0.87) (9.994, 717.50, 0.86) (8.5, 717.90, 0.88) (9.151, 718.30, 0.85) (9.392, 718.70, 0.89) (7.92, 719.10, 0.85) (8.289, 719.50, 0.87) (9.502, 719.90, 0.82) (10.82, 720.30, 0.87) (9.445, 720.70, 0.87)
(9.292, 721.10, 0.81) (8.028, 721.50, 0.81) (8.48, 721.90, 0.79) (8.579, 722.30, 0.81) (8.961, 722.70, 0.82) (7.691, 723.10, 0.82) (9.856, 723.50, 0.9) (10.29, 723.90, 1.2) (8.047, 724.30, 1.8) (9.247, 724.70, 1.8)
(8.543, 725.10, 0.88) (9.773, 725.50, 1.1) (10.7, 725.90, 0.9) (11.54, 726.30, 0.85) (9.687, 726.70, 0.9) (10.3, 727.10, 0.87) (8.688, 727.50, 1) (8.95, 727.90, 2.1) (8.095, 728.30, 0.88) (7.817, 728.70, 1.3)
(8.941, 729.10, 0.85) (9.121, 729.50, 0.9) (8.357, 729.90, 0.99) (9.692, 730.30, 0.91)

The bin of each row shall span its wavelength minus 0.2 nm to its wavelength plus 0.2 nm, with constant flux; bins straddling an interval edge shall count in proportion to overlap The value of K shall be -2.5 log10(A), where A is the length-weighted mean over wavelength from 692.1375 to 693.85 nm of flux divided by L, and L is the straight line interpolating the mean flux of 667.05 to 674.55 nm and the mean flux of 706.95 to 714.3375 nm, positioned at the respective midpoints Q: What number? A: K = -0.085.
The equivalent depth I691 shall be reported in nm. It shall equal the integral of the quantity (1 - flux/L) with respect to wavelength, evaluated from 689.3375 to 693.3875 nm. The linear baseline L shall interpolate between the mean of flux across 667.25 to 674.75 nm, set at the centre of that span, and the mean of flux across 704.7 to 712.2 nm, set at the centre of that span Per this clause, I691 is -0.39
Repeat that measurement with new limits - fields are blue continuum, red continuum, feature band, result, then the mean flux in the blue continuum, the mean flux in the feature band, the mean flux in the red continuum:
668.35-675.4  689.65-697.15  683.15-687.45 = 0.25 nm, 9.13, 8.92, 9.68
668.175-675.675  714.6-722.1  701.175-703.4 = 0.34 nm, 9.09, 7.8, 9.24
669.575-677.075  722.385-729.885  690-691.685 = -0.24 nm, 9.09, 10.4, 9.2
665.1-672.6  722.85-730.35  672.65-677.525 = 0.02 nm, 8.97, 8.96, 9.22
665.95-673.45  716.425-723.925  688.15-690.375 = -0.21 nm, 8.94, 9.82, 9.02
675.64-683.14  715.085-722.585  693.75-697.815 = -0.12 nm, 9.24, 9.5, 9.2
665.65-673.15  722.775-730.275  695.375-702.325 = -0.25 nm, 8.97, 9.42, 9.21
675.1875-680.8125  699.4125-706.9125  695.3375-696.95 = -0.19 nm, 9.06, 9.59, 8.38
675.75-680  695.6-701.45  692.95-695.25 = 0.04 nm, 9.22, 9.31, 9.53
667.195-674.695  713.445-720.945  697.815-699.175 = -0.03 nm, 9.07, 9.38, 9.29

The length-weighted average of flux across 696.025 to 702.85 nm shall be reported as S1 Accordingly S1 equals 9.32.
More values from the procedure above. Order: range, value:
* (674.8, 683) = 9.16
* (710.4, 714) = 9.28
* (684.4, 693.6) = 9.69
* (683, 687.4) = 8.86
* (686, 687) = 8.84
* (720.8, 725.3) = 8.83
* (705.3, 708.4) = 8.76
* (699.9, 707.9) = 8.43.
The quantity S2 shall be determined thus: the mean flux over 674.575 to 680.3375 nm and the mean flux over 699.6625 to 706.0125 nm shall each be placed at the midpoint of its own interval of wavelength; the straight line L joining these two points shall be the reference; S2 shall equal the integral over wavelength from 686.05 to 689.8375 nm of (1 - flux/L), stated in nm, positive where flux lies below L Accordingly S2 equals -0.321 nm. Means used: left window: 9.05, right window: 8.3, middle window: 9.48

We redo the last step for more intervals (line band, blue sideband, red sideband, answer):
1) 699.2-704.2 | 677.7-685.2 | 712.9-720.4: 0.529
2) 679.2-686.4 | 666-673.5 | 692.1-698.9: 0.027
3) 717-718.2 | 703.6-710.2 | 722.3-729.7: -0.034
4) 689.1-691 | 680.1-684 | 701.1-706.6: -0.300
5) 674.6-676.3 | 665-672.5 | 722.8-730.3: 0.073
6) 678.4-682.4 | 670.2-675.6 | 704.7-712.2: -0.239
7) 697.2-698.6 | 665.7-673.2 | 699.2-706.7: -0.212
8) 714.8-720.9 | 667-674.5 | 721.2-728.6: -0.153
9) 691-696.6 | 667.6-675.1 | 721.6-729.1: -0.324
